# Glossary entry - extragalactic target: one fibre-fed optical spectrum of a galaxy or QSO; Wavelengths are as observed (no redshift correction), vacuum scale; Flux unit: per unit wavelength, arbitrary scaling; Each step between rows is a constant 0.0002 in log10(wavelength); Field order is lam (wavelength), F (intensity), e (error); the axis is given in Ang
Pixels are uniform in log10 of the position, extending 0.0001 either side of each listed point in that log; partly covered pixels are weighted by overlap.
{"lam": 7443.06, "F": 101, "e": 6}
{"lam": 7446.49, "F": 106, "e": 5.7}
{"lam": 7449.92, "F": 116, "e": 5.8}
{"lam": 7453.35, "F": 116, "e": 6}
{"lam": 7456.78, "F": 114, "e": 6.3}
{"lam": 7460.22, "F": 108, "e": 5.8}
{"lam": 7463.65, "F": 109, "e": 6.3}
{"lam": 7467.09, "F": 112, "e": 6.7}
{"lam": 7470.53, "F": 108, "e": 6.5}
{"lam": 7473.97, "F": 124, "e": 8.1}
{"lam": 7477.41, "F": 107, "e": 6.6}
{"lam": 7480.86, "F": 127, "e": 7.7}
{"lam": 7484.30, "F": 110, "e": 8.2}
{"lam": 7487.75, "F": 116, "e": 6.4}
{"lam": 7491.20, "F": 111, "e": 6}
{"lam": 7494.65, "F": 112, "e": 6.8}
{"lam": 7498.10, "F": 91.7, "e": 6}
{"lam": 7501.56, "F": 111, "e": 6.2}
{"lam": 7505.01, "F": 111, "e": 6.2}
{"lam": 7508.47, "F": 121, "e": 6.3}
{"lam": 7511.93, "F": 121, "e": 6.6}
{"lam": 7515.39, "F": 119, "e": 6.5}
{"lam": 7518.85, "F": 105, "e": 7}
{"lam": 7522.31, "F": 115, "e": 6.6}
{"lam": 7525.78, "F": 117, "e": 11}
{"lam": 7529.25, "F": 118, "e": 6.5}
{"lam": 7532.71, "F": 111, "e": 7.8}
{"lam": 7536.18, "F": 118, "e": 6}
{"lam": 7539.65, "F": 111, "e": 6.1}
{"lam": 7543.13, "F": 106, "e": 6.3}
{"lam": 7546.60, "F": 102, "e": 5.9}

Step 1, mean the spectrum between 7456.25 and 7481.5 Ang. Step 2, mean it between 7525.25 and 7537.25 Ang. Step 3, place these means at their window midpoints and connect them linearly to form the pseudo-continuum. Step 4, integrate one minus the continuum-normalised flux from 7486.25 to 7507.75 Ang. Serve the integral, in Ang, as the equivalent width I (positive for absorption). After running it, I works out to 0.9 Ang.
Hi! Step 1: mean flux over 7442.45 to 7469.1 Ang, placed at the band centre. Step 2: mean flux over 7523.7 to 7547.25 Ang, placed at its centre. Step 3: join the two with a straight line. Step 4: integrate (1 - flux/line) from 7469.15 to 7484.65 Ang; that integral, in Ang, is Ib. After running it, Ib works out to -0.7 Ang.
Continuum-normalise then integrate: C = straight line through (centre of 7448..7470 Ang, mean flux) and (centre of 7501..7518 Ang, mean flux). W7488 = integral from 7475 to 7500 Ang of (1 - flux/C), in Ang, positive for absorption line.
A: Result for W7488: 0.8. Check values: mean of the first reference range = 112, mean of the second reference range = 116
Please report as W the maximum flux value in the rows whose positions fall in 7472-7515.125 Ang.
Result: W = 127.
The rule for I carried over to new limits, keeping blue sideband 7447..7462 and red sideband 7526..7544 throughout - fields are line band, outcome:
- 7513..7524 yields -0.01 Ang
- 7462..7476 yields -0.01 Ang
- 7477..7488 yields -0.26 Ang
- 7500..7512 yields -0.22 Ang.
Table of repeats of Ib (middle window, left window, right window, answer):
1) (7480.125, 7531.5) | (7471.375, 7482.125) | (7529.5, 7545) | 0.77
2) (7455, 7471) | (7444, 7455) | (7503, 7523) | 0.31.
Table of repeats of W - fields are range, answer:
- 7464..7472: 112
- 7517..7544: 118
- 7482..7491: 116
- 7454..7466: 114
